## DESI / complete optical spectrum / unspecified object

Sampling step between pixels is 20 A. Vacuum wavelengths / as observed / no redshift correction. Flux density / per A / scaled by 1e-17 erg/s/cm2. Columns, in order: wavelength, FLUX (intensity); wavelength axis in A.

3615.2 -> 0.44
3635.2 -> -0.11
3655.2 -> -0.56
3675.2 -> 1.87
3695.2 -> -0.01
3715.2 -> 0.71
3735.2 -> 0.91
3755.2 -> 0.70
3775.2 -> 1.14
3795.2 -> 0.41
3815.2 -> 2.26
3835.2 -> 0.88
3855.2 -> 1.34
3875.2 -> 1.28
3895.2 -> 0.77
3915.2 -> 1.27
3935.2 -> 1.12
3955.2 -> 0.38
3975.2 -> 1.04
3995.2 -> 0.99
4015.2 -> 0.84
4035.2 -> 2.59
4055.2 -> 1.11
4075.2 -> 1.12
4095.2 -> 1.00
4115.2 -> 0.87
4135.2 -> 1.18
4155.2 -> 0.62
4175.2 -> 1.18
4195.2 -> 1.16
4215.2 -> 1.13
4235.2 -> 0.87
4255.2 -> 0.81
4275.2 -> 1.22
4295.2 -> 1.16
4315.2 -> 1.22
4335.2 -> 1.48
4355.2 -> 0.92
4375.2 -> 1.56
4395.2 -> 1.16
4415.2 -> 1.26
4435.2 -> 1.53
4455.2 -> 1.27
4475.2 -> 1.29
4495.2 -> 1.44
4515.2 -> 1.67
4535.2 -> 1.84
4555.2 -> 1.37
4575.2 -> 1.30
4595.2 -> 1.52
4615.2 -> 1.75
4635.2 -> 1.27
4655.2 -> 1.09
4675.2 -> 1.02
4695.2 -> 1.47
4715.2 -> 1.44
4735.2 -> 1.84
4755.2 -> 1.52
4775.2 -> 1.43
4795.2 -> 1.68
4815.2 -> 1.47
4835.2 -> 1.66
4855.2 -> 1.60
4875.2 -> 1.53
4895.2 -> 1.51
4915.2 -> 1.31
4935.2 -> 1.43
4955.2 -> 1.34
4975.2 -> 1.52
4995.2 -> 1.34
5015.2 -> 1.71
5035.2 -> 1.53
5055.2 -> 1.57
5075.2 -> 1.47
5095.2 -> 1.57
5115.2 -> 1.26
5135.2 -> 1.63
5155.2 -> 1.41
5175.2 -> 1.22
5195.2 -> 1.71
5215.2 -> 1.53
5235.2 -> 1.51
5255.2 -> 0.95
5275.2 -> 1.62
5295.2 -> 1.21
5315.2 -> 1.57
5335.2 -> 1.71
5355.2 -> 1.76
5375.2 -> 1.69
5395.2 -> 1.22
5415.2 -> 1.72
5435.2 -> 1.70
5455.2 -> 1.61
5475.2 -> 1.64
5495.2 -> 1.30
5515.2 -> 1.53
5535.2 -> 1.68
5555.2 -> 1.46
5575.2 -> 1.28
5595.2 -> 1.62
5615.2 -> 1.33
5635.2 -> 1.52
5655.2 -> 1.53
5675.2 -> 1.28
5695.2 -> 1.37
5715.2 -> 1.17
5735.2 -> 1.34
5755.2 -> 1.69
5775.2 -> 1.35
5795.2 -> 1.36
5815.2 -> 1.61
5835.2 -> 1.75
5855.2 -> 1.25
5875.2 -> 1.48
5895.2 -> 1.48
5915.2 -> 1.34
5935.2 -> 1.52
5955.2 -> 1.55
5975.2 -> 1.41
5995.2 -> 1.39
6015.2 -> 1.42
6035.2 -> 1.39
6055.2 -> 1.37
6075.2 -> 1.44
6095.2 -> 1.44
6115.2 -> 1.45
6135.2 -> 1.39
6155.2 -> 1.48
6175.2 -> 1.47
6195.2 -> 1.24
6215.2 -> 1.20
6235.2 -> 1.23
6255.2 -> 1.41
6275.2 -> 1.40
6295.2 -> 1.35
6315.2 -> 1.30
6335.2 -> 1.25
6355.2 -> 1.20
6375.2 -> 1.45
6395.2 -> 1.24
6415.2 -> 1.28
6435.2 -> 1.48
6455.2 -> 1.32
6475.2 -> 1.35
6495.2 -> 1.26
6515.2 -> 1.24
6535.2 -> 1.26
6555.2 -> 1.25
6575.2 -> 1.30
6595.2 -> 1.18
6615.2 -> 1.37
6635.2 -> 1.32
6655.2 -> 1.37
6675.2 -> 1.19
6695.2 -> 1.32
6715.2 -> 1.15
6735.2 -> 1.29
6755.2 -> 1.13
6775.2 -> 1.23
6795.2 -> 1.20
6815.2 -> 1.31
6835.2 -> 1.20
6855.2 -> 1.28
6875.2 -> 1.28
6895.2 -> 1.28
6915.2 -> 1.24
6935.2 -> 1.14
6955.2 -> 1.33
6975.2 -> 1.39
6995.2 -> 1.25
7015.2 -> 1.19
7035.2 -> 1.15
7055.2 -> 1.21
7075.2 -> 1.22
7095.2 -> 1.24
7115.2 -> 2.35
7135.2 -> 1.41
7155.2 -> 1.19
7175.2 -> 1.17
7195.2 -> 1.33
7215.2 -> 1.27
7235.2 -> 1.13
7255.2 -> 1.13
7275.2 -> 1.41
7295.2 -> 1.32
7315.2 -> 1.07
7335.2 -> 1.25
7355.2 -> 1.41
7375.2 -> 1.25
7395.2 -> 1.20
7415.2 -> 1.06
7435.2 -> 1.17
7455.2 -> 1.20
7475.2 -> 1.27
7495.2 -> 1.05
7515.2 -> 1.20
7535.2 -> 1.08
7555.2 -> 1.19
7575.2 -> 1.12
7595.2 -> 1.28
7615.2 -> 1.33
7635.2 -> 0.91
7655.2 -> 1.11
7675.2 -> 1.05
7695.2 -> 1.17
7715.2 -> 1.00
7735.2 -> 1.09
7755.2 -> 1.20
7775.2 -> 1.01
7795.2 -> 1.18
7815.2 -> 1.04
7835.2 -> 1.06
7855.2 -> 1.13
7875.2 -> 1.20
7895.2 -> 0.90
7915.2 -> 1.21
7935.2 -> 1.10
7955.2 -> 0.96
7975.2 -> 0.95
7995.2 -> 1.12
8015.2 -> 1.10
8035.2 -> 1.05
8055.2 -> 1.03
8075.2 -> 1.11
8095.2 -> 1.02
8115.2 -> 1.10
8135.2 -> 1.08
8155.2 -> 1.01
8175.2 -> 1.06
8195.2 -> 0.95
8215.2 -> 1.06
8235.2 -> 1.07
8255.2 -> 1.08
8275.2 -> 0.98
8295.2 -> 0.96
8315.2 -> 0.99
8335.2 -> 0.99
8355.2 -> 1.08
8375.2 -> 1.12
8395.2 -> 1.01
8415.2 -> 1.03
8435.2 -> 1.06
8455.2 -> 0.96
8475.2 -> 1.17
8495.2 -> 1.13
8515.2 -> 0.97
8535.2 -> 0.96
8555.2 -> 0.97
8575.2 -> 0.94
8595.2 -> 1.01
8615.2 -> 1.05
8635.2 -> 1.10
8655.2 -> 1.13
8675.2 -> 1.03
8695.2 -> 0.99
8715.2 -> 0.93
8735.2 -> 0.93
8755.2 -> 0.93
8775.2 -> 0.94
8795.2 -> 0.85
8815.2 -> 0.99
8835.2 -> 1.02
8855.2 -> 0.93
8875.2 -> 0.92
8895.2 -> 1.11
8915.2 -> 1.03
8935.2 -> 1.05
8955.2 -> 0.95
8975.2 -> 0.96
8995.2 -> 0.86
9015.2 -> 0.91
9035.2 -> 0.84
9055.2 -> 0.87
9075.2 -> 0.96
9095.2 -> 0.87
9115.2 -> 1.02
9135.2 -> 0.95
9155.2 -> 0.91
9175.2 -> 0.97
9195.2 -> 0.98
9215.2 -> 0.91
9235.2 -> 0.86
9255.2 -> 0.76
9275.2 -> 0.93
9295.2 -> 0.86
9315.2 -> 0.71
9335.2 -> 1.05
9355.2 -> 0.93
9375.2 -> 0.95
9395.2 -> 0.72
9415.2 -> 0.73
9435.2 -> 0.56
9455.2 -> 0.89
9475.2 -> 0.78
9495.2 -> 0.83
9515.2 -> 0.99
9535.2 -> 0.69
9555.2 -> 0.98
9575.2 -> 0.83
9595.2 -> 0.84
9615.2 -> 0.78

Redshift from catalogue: 0.083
